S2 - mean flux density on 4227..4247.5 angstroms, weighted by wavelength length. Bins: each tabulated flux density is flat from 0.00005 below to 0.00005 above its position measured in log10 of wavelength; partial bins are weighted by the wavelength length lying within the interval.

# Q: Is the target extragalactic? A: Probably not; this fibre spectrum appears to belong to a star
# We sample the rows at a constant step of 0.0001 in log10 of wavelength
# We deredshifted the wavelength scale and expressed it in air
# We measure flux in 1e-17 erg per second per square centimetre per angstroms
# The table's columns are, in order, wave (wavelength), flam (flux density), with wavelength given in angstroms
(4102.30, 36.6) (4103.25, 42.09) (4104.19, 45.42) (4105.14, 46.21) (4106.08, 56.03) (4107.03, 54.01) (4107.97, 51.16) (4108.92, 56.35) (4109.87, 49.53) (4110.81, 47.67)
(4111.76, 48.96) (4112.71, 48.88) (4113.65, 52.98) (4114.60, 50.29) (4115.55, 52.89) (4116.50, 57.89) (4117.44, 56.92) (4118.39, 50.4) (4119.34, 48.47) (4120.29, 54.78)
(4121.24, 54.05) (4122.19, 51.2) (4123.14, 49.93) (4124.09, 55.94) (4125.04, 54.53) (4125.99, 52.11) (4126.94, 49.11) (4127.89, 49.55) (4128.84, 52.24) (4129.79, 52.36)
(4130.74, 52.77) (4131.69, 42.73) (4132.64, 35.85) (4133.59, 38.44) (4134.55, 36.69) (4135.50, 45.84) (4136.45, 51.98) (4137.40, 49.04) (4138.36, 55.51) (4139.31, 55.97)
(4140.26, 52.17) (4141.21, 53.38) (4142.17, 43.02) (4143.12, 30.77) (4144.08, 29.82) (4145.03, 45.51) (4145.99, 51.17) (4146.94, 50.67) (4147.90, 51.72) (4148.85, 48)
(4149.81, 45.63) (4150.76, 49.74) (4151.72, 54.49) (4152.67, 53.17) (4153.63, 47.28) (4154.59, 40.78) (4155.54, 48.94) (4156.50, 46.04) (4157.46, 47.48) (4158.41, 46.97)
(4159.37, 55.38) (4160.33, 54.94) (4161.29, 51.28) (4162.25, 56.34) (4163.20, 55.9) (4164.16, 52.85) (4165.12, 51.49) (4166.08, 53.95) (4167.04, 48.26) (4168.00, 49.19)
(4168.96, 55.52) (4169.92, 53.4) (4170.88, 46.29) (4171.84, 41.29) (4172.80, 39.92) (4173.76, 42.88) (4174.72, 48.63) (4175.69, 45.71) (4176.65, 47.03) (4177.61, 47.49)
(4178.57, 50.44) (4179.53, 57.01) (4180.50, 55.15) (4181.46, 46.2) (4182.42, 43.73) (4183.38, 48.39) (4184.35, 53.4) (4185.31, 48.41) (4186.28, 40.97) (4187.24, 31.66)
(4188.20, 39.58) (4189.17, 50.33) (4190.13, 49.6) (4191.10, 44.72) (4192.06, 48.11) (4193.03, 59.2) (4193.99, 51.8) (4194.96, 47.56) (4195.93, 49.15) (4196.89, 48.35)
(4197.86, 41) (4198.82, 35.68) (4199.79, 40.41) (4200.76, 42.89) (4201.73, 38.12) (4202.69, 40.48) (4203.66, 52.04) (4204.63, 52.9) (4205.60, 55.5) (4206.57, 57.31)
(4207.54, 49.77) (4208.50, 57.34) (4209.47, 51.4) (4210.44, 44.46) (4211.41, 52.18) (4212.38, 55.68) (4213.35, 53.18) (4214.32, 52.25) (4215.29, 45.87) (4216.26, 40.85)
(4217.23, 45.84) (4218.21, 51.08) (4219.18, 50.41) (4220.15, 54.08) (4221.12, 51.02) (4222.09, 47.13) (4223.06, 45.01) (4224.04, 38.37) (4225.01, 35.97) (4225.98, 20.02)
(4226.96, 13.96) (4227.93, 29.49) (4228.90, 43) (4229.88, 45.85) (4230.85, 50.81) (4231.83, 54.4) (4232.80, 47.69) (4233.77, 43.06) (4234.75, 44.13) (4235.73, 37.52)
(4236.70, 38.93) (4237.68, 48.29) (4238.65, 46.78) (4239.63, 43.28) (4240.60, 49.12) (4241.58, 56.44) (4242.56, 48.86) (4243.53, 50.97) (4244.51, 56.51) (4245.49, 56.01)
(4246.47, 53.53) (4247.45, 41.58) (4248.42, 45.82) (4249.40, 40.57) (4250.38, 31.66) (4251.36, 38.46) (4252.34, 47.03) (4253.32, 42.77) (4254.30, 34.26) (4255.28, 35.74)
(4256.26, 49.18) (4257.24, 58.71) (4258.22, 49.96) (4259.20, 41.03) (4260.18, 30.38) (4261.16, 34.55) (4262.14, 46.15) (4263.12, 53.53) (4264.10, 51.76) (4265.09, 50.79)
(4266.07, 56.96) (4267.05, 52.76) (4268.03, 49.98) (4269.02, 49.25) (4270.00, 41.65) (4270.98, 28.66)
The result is 46.4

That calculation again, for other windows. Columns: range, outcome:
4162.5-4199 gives 48.1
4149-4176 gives 49.4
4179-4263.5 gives 45.9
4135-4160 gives 48.1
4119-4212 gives 48.4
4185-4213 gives 47.5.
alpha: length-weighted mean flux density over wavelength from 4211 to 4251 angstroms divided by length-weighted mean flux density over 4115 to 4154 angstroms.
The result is 0.92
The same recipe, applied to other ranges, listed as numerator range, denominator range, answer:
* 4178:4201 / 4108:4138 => 0.94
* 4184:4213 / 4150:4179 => 0.97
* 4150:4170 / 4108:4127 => 0.98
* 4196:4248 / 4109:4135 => 0.92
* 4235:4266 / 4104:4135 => 0.91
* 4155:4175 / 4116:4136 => 1.00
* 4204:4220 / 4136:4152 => 1.06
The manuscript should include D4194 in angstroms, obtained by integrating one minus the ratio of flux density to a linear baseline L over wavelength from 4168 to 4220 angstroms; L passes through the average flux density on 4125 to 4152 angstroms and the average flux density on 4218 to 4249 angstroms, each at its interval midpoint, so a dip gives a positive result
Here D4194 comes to -2.2 angstroms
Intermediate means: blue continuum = 47.5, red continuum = 44.9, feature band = 48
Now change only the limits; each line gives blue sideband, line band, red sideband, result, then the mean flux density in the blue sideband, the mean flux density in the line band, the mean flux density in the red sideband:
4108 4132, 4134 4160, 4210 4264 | 1.3 angstroms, 51.7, 47.7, 44.8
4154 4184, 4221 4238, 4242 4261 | 2.0 angstroms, 49.3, 40.5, 44.7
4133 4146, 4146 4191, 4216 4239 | -4.3 angstroms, 45.4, 48.8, 42.6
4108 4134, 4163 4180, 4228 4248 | 0.0 angstroms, 50.7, 49.2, 47.5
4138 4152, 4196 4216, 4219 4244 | -1.6 angstroms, 47.7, 48.3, 43.6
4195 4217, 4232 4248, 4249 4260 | -1.4 angstroms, 48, 47.8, 42.3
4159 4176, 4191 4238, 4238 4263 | 1.6 angstroms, 50.2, 45.8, 45.3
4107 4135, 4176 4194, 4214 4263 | -0.4 angstroms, 50.2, 48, 44.1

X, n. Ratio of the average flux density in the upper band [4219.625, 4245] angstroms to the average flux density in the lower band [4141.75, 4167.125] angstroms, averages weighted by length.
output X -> 0.90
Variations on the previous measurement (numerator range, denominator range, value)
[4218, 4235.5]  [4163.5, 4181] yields 0.86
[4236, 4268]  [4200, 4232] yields 1.01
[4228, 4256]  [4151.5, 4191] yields 0.93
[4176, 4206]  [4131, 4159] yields 1.01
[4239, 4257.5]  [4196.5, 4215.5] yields 0.95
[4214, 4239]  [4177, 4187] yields 0.88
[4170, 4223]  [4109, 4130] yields 0.92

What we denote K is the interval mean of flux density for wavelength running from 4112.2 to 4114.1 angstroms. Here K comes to 51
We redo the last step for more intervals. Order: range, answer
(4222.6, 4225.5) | 39.7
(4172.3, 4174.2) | 41.4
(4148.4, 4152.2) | 49.5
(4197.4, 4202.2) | 39.6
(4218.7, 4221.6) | 51.9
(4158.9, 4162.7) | 54.4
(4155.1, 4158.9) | 47.3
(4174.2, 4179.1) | 47.9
